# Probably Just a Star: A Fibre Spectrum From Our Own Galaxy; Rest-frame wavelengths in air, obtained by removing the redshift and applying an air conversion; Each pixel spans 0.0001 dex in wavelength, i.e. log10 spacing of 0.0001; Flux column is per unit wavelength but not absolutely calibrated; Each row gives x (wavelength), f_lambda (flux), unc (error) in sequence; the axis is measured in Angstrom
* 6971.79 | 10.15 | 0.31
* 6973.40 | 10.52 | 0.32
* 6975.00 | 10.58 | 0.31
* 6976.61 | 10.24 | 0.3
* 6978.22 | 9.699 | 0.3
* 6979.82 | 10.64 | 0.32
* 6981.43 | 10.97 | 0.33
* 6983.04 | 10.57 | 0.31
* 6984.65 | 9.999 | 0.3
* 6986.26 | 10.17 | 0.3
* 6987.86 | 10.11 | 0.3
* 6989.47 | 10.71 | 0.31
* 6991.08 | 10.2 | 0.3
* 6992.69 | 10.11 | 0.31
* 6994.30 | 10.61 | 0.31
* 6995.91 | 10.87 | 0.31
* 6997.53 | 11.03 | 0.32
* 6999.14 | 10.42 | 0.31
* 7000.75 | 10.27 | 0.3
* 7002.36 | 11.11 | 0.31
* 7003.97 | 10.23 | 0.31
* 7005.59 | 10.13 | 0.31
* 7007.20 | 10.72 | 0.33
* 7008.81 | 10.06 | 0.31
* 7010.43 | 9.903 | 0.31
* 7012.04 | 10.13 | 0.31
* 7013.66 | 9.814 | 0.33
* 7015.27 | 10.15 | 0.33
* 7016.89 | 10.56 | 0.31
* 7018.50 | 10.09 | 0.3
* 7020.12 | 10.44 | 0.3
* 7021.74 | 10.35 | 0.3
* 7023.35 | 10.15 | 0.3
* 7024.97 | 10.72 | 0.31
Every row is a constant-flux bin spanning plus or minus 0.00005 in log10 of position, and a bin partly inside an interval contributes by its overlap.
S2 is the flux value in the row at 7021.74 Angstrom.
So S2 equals 10.35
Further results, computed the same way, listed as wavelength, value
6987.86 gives 10.11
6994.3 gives 10.61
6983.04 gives 10.57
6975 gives 10.58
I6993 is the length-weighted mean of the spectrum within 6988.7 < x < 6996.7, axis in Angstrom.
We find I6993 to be 10.5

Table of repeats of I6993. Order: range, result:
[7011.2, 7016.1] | 10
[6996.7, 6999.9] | 10.7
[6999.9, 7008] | 10.5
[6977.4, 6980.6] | 10.2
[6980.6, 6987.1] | 10.4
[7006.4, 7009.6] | 10.4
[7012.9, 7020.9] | 10.2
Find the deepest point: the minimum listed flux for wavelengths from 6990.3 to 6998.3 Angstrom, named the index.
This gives 10.11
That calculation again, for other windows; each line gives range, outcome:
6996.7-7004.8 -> 10.23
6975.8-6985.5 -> 9.699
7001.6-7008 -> 10.13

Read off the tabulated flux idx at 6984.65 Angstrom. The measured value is 9.999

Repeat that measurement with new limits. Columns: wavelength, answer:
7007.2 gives 10.72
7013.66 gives 9.814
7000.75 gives 10.27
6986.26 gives 10.17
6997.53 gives 11.03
